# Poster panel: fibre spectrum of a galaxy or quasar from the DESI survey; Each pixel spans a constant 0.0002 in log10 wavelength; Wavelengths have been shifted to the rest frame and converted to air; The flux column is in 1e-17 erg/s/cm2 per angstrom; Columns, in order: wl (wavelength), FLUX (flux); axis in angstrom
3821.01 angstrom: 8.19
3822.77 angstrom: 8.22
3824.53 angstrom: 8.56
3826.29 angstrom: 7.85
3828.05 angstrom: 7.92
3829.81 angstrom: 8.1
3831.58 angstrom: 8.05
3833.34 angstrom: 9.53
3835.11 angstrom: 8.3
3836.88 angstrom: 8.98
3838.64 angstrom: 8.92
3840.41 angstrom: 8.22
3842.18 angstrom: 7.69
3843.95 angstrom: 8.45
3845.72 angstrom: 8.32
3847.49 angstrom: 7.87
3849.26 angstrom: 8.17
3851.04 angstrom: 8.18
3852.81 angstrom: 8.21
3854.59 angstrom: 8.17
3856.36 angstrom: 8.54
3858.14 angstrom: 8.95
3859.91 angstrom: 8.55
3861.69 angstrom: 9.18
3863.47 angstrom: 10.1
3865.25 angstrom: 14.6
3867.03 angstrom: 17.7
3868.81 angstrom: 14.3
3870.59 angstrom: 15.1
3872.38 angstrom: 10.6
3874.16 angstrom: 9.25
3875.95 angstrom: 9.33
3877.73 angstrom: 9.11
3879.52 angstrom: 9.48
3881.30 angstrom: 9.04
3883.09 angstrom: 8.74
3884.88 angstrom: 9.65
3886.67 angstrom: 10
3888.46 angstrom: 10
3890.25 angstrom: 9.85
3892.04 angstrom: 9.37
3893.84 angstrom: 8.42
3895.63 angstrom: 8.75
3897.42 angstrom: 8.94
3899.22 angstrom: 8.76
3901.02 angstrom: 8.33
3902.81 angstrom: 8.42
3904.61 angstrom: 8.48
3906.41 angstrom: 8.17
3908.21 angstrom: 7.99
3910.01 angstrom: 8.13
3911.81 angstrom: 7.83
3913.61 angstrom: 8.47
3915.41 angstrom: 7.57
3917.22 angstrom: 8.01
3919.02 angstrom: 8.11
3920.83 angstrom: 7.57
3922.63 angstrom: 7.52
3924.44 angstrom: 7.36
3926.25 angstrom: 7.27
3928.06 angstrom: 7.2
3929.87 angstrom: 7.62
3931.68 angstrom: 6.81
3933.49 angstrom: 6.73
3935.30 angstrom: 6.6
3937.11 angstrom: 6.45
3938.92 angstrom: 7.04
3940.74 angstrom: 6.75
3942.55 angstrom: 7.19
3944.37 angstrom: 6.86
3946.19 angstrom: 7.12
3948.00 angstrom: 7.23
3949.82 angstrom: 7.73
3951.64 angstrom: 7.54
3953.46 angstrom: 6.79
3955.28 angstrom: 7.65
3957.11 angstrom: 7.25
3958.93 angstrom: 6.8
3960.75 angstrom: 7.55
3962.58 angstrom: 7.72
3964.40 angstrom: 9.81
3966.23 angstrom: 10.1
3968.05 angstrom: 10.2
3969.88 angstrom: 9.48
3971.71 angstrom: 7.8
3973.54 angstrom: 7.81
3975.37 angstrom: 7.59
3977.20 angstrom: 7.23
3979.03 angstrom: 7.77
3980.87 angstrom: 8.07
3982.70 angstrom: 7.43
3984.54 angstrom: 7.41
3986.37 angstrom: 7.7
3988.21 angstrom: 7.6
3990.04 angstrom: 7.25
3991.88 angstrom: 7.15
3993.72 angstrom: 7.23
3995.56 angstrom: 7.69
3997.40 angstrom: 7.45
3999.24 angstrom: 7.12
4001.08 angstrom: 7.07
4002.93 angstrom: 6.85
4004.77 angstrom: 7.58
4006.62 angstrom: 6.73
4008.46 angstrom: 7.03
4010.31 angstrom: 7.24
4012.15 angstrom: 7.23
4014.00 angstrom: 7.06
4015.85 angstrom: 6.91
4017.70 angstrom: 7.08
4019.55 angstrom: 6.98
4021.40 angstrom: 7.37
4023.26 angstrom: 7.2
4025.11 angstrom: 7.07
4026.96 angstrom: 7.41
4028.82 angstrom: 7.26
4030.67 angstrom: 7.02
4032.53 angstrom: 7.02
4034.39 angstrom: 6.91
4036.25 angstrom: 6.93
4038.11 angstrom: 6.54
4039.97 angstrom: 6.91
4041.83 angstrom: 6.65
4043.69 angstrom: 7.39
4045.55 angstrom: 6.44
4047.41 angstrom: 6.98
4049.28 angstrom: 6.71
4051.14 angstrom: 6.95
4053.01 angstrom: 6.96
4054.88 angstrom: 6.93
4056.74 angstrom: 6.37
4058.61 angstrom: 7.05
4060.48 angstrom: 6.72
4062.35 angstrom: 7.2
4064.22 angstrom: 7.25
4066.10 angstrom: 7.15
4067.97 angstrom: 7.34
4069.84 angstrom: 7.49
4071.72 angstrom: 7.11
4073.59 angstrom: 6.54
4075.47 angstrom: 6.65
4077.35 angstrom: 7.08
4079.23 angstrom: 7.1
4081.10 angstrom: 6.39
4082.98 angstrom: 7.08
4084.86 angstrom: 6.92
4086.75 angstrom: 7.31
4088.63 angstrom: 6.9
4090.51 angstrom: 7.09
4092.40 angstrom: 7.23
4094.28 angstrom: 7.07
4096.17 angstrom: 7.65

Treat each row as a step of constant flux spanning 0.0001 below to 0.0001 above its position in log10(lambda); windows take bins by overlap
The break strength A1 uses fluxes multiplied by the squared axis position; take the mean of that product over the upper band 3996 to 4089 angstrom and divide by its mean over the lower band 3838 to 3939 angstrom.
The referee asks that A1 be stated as 0.9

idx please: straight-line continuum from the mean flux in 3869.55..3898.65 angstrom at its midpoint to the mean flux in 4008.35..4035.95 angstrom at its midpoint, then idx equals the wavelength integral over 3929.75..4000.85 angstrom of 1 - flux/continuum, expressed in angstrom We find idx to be 5.2 angstrom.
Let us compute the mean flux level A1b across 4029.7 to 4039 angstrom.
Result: 6.89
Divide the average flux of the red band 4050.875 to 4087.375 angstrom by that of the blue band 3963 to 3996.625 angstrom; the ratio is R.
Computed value 0.86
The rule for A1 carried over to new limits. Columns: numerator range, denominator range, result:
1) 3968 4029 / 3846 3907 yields 0.81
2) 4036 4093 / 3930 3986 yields 0.96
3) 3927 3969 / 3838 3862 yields 0.95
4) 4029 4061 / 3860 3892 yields 0.69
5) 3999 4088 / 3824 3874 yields 0.81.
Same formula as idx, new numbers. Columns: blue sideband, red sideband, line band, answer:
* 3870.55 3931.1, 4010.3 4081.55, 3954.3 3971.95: -1.1 angstrom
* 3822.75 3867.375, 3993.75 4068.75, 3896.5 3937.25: 2.3 angstrom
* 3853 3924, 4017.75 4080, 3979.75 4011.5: 1.9 angstrom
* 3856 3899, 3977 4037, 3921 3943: 4.8 angstrom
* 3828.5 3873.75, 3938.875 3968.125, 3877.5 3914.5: -0.1 angstrom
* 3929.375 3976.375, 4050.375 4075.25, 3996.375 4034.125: 0.7 angstrom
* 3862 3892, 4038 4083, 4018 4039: 1.6 angstrom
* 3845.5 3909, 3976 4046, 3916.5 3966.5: 6.2 angstrom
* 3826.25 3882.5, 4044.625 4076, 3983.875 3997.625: 0.7 angstrom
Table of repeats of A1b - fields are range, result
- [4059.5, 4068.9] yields 7.13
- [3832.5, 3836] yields 8.89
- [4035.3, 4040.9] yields 6.79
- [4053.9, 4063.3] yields 6.86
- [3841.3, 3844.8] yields 8.07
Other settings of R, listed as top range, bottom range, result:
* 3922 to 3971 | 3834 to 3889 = 0.78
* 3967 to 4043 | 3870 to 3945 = 0.88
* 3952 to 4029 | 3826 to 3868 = 0.83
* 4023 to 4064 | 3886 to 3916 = 0.80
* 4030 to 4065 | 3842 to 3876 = 0.68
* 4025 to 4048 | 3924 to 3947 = 1.00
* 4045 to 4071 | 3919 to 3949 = 0.98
